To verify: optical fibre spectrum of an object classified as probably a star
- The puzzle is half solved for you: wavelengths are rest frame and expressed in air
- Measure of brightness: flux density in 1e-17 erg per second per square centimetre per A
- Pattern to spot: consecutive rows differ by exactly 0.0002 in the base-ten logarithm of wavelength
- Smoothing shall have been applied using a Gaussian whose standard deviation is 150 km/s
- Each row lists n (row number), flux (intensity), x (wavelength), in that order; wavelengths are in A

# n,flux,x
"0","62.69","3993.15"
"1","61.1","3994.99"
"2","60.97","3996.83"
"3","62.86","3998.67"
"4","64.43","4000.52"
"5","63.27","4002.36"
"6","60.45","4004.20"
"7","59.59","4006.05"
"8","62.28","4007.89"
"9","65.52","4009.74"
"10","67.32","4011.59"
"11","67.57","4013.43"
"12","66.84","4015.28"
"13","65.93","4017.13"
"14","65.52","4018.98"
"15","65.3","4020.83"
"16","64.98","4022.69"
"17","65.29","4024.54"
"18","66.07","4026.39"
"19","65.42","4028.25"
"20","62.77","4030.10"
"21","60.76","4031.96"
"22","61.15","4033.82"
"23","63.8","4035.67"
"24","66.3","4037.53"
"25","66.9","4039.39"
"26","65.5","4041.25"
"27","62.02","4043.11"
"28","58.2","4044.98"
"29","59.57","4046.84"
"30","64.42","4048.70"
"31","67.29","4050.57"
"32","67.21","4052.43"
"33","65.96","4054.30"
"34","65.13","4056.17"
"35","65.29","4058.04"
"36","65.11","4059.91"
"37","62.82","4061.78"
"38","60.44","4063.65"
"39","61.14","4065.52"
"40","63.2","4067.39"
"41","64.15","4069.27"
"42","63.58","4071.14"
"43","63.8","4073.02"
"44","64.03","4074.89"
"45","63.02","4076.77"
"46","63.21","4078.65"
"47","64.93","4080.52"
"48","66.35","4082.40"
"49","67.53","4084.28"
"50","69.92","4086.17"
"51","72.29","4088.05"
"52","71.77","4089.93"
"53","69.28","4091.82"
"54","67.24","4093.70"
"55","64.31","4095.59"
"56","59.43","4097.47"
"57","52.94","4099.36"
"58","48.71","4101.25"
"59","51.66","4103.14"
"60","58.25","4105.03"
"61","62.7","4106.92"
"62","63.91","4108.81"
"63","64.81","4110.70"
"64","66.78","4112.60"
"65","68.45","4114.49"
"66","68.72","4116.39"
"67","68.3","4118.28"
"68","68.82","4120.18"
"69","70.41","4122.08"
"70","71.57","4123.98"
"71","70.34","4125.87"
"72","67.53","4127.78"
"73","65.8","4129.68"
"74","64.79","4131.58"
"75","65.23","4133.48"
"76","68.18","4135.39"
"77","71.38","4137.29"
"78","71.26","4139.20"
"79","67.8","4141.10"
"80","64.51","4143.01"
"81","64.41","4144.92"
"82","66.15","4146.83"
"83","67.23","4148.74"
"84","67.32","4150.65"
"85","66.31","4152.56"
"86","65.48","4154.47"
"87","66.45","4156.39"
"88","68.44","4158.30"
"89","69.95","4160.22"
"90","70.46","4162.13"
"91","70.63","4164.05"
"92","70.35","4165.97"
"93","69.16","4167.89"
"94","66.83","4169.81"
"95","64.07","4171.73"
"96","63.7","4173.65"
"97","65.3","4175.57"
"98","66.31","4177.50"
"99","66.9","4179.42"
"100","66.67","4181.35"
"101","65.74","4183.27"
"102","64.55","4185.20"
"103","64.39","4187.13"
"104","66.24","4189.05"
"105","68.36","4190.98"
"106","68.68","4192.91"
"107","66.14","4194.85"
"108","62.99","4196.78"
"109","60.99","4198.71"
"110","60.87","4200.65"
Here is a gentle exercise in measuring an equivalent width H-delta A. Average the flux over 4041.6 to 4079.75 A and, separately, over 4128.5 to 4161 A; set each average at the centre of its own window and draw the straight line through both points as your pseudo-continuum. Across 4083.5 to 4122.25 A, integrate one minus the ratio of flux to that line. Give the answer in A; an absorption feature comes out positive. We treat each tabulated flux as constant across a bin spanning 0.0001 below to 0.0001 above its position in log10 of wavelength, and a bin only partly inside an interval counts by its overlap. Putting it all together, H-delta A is 0.51 A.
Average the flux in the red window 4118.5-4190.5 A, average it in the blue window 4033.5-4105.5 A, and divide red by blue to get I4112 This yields 1.06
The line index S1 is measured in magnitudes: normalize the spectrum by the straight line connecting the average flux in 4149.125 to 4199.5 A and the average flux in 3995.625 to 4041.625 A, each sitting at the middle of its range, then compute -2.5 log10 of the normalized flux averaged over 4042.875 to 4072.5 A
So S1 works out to 0.02 mag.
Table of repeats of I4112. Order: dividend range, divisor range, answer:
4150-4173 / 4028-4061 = 1.06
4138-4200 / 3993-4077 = 1.04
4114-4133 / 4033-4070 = 1.07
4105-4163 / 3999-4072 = 1.05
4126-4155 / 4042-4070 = 1.06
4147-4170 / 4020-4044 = 1.06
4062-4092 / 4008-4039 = 1.01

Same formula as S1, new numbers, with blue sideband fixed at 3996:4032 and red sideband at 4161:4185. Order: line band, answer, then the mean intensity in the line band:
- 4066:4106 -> 0.04 mag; 63.3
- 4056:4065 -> 0.03 mag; 63.5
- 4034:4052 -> 0.02 mag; 63.8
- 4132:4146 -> -0.01 mag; 67.4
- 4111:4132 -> -0.03 mag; 68.3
